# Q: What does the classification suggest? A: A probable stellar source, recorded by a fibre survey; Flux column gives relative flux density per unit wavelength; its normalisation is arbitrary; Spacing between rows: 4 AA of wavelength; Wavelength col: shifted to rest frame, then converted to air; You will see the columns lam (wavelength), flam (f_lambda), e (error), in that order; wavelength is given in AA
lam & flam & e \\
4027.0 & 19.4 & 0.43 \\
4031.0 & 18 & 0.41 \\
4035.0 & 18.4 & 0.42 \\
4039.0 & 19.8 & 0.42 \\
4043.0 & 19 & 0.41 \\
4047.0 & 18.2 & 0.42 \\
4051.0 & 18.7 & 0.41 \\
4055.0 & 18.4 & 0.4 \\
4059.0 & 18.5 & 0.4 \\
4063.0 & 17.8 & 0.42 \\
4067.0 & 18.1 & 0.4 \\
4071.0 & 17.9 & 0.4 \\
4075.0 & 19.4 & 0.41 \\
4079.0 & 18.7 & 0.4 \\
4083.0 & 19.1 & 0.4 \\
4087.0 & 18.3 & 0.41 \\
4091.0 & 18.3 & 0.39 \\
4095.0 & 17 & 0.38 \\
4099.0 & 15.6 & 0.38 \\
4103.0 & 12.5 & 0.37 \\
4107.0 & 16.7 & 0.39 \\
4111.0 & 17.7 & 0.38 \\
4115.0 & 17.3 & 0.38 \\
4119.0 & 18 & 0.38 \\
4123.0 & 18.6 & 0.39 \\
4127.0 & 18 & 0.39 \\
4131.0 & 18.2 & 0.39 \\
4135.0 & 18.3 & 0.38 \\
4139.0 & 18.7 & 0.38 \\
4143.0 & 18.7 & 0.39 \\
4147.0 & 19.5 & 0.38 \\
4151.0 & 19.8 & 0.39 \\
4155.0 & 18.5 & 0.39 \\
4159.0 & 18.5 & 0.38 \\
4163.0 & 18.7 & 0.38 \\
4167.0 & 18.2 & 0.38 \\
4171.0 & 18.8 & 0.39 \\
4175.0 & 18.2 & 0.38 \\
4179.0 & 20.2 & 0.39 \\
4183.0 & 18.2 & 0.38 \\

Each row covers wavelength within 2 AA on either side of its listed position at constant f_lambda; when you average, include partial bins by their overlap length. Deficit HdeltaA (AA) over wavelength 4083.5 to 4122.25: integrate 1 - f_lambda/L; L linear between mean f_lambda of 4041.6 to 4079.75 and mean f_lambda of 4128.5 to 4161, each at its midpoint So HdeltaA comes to 3.4 AA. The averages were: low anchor 18.5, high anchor 18.8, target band 17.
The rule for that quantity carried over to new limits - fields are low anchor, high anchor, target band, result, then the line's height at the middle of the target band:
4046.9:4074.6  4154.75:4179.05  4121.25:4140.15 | 0.18 AA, 18.5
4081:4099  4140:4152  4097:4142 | 3.27 AA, 18.6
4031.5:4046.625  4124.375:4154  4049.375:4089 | 0.71 AA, 18.8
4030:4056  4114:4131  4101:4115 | 1.76 AA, 18.2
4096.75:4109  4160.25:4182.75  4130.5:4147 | -1.62 AA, 17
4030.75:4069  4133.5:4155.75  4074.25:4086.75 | -0.18 AA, 18.7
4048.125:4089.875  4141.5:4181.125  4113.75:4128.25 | 0.55 AA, 18.7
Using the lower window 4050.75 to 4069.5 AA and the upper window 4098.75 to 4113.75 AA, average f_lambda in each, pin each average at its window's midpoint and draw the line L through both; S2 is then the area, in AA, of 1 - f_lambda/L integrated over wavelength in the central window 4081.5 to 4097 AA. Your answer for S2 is -1.4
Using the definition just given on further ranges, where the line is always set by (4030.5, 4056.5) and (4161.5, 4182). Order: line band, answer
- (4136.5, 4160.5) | -0.2 AA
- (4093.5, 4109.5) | 2.8 AA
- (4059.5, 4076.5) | 0.4 AA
